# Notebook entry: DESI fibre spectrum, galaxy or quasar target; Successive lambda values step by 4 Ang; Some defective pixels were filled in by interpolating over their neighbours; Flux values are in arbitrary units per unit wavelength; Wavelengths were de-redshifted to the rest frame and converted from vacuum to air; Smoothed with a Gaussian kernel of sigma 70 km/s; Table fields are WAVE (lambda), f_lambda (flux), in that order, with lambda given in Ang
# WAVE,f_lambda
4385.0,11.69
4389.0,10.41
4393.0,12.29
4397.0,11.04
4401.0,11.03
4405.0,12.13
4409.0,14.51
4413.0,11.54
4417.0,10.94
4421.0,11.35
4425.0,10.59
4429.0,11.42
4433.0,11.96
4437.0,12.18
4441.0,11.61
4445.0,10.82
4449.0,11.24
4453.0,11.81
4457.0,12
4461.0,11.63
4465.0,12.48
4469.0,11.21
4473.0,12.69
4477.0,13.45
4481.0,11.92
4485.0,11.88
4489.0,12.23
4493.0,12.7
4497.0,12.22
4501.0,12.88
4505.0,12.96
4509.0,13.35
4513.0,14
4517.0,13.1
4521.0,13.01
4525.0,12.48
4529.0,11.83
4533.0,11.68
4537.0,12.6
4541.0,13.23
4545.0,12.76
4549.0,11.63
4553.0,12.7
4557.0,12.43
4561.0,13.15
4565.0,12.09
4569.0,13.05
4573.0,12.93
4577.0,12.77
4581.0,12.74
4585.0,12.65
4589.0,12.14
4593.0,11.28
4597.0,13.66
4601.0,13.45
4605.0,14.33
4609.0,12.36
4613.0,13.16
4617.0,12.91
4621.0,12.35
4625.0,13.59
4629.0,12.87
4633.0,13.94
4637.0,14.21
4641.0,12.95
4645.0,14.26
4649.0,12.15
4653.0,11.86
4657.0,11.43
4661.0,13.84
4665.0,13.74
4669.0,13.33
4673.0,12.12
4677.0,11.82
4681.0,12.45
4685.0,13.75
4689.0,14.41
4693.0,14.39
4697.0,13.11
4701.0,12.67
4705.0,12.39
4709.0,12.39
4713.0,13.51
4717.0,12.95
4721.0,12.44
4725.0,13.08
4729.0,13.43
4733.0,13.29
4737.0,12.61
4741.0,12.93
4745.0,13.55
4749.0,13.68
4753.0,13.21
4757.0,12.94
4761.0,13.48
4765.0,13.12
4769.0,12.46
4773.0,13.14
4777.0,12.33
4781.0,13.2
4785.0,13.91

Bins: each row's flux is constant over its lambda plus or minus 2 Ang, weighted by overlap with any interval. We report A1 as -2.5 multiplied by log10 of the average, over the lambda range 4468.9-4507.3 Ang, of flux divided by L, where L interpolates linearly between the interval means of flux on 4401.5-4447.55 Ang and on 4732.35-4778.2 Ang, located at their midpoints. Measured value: -0.05 mag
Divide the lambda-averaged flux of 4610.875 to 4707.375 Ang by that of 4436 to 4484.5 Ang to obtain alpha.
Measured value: 1.1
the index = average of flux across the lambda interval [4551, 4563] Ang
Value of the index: 12.8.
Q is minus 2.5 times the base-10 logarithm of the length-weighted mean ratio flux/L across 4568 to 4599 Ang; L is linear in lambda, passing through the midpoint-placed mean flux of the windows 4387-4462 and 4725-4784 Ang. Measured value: -0.03 mag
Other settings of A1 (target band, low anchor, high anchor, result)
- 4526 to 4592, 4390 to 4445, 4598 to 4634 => 0.02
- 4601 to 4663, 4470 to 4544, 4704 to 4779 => -0.02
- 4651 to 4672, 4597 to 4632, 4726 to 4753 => 0.03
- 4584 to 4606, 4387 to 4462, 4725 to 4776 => -0.04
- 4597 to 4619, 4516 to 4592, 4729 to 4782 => -0.05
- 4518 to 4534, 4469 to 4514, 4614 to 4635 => 0.04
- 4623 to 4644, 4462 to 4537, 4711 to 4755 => -0.05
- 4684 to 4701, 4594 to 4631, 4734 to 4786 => -0.05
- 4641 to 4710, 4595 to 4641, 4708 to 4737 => 0.02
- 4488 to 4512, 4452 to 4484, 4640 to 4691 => -0.04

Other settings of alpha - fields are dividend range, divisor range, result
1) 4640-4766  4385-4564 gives 1.07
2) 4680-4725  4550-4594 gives 1.05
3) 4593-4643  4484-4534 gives 1.04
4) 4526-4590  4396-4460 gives 1.08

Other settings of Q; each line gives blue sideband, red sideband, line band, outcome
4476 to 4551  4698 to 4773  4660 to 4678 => -0.01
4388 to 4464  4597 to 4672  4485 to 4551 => -0.03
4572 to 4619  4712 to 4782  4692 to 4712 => 0.01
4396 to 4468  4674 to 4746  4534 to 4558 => -0.02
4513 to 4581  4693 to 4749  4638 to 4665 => 0.00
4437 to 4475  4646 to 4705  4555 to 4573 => -0.03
